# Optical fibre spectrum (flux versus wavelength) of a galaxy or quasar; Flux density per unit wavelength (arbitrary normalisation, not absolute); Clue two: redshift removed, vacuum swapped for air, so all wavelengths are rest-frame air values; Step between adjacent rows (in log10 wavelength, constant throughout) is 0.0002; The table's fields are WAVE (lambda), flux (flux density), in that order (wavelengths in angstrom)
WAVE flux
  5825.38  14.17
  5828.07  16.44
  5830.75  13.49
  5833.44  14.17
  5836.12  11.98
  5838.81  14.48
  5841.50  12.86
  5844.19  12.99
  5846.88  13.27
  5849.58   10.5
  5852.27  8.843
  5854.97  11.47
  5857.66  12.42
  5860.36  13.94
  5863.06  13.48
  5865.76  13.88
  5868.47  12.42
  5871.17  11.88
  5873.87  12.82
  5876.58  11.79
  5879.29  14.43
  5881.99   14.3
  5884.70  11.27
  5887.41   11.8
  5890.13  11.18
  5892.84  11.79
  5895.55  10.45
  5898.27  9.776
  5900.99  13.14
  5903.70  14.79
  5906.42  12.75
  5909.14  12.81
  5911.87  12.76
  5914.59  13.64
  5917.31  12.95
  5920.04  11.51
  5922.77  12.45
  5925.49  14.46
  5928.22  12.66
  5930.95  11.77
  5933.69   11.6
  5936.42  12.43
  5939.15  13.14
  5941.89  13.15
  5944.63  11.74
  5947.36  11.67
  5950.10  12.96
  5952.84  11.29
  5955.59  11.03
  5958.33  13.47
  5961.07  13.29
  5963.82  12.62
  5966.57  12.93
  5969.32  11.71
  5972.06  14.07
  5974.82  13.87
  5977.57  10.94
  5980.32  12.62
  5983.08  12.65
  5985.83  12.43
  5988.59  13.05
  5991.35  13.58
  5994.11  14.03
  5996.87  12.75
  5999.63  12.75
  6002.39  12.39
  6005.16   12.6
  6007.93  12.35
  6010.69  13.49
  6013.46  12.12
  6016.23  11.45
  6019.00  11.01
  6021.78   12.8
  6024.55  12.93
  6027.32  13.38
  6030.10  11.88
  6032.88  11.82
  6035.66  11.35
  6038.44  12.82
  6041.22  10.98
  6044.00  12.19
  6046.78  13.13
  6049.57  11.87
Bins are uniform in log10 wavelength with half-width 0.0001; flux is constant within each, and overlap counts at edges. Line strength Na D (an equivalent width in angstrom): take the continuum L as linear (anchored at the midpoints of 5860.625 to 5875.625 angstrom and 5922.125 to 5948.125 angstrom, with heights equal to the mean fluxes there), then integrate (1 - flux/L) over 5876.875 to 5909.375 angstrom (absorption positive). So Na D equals 1.1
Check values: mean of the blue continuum 12.9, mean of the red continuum 12.5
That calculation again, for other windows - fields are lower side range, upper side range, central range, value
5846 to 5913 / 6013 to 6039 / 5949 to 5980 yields -0.9 angstrom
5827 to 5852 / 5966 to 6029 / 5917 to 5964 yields 1.5 angstrom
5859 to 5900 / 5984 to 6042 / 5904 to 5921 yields -0.7 angstrom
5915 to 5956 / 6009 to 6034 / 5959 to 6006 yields -1.9 angstrom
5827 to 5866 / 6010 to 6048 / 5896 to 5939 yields 0.1 angstrom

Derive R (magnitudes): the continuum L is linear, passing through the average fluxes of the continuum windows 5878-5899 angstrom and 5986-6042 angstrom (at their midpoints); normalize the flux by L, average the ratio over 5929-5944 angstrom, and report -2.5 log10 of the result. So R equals -0.02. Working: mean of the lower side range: 11.9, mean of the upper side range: 12.5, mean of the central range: 12.4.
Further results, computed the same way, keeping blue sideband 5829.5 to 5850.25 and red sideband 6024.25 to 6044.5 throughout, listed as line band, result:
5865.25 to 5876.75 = 0.031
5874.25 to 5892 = 0.033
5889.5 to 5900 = 0.178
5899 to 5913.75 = -0.032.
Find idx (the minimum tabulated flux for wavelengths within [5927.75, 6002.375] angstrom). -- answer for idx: 10.94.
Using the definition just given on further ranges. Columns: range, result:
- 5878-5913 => 9.776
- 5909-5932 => 11.51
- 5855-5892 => 11.18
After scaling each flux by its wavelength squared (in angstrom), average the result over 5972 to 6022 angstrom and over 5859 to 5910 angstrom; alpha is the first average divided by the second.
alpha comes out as 1.0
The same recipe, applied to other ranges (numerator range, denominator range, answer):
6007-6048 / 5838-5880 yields 1.03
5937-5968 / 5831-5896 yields 1.03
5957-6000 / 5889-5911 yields 1.10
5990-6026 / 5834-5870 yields 1.06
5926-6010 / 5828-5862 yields 1.04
